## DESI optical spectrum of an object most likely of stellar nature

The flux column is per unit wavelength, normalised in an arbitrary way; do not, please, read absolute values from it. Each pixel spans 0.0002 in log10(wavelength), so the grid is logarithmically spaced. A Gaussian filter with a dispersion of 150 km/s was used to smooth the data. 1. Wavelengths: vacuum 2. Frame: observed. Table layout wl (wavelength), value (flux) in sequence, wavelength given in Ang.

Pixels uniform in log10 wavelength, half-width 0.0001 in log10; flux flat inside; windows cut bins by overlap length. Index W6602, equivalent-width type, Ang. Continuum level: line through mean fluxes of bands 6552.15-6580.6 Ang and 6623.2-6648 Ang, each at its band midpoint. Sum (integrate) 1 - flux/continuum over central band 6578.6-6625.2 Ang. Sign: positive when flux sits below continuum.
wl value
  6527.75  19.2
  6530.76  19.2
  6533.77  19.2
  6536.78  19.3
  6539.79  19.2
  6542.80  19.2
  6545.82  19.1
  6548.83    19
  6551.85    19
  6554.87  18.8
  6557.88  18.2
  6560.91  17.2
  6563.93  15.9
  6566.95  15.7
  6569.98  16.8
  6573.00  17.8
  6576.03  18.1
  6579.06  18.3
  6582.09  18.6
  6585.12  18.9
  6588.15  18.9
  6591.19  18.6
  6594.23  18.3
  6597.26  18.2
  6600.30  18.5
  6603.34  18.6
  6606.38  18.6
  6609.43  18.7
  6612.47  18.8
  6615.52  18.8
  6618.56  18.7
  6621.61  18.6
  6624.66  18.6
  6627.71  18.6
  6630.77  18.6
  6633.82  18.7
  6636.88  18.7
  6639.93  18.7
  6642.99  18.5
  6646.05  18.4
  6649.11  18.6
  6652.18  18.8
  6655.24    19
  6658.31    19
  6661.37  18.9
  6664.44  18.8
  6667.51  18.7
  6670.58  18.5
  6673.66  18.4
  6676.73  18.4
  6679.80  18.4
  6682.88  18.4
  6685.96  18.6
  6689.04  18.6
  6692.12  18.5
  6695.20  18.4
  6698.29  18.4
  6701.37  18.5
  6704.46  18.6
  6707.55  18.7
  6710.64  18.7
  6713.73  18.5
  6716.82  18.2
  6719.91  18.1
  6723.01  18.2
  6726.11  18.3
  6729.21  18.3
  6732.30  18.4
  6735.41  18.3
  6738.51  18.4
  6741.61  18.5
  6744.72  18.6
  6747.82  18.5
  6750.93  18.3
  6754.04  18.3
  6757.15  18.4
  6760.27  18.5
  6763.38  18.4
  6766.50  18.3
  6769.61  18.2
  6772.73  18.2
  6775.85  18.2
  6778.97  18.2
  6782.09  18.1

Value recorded -1.43 Ang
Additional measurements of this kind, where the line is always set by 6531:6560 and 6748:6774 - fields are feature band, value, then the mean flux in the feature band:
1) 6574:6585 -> 0.28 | 18.4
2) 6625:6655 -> 0.08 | 18.6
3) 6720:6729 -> 0.10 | 18.2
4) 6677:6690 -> 0.05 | 18.5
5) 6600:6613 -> 0.10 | 18.6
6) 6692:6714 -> -0.05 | 18.5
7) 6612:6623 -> 0.02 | 18.7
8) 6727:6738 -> 0.05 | 18.3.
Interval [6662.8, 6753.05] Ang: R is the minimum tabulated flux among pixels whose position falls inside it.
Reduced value 18.1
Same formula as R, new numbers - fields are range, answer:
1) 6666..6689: 18.4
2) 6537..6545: 19.2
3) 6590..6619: 18.2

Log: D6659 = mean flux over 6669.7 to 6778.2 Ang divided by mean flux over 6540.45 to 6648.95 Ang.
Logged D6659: 1.00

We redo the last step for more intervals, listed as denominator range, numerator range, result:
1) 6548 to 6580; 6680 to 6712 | 1.05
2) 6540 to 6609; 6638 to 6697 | 1.02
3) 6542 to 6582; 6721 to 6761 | 1.02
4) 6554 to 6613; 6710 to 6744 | 1.02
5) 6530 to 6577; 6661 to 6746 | 1.01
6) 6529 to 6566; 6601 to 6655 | 1.00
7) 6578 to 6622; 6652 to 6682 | 1.00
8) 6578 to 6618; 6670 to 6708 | 0.99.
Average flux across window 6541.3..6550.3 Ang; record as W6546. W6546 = 19.1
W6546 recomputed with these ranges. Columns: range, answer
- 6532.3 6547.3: 19.2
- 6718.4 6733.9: 18.2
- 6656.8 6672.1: 18.8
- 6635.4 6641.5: 18.7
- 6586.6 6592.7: 18.7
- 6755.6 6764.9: 18.4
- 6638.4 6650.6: 18.6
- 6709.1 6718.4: 18.5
